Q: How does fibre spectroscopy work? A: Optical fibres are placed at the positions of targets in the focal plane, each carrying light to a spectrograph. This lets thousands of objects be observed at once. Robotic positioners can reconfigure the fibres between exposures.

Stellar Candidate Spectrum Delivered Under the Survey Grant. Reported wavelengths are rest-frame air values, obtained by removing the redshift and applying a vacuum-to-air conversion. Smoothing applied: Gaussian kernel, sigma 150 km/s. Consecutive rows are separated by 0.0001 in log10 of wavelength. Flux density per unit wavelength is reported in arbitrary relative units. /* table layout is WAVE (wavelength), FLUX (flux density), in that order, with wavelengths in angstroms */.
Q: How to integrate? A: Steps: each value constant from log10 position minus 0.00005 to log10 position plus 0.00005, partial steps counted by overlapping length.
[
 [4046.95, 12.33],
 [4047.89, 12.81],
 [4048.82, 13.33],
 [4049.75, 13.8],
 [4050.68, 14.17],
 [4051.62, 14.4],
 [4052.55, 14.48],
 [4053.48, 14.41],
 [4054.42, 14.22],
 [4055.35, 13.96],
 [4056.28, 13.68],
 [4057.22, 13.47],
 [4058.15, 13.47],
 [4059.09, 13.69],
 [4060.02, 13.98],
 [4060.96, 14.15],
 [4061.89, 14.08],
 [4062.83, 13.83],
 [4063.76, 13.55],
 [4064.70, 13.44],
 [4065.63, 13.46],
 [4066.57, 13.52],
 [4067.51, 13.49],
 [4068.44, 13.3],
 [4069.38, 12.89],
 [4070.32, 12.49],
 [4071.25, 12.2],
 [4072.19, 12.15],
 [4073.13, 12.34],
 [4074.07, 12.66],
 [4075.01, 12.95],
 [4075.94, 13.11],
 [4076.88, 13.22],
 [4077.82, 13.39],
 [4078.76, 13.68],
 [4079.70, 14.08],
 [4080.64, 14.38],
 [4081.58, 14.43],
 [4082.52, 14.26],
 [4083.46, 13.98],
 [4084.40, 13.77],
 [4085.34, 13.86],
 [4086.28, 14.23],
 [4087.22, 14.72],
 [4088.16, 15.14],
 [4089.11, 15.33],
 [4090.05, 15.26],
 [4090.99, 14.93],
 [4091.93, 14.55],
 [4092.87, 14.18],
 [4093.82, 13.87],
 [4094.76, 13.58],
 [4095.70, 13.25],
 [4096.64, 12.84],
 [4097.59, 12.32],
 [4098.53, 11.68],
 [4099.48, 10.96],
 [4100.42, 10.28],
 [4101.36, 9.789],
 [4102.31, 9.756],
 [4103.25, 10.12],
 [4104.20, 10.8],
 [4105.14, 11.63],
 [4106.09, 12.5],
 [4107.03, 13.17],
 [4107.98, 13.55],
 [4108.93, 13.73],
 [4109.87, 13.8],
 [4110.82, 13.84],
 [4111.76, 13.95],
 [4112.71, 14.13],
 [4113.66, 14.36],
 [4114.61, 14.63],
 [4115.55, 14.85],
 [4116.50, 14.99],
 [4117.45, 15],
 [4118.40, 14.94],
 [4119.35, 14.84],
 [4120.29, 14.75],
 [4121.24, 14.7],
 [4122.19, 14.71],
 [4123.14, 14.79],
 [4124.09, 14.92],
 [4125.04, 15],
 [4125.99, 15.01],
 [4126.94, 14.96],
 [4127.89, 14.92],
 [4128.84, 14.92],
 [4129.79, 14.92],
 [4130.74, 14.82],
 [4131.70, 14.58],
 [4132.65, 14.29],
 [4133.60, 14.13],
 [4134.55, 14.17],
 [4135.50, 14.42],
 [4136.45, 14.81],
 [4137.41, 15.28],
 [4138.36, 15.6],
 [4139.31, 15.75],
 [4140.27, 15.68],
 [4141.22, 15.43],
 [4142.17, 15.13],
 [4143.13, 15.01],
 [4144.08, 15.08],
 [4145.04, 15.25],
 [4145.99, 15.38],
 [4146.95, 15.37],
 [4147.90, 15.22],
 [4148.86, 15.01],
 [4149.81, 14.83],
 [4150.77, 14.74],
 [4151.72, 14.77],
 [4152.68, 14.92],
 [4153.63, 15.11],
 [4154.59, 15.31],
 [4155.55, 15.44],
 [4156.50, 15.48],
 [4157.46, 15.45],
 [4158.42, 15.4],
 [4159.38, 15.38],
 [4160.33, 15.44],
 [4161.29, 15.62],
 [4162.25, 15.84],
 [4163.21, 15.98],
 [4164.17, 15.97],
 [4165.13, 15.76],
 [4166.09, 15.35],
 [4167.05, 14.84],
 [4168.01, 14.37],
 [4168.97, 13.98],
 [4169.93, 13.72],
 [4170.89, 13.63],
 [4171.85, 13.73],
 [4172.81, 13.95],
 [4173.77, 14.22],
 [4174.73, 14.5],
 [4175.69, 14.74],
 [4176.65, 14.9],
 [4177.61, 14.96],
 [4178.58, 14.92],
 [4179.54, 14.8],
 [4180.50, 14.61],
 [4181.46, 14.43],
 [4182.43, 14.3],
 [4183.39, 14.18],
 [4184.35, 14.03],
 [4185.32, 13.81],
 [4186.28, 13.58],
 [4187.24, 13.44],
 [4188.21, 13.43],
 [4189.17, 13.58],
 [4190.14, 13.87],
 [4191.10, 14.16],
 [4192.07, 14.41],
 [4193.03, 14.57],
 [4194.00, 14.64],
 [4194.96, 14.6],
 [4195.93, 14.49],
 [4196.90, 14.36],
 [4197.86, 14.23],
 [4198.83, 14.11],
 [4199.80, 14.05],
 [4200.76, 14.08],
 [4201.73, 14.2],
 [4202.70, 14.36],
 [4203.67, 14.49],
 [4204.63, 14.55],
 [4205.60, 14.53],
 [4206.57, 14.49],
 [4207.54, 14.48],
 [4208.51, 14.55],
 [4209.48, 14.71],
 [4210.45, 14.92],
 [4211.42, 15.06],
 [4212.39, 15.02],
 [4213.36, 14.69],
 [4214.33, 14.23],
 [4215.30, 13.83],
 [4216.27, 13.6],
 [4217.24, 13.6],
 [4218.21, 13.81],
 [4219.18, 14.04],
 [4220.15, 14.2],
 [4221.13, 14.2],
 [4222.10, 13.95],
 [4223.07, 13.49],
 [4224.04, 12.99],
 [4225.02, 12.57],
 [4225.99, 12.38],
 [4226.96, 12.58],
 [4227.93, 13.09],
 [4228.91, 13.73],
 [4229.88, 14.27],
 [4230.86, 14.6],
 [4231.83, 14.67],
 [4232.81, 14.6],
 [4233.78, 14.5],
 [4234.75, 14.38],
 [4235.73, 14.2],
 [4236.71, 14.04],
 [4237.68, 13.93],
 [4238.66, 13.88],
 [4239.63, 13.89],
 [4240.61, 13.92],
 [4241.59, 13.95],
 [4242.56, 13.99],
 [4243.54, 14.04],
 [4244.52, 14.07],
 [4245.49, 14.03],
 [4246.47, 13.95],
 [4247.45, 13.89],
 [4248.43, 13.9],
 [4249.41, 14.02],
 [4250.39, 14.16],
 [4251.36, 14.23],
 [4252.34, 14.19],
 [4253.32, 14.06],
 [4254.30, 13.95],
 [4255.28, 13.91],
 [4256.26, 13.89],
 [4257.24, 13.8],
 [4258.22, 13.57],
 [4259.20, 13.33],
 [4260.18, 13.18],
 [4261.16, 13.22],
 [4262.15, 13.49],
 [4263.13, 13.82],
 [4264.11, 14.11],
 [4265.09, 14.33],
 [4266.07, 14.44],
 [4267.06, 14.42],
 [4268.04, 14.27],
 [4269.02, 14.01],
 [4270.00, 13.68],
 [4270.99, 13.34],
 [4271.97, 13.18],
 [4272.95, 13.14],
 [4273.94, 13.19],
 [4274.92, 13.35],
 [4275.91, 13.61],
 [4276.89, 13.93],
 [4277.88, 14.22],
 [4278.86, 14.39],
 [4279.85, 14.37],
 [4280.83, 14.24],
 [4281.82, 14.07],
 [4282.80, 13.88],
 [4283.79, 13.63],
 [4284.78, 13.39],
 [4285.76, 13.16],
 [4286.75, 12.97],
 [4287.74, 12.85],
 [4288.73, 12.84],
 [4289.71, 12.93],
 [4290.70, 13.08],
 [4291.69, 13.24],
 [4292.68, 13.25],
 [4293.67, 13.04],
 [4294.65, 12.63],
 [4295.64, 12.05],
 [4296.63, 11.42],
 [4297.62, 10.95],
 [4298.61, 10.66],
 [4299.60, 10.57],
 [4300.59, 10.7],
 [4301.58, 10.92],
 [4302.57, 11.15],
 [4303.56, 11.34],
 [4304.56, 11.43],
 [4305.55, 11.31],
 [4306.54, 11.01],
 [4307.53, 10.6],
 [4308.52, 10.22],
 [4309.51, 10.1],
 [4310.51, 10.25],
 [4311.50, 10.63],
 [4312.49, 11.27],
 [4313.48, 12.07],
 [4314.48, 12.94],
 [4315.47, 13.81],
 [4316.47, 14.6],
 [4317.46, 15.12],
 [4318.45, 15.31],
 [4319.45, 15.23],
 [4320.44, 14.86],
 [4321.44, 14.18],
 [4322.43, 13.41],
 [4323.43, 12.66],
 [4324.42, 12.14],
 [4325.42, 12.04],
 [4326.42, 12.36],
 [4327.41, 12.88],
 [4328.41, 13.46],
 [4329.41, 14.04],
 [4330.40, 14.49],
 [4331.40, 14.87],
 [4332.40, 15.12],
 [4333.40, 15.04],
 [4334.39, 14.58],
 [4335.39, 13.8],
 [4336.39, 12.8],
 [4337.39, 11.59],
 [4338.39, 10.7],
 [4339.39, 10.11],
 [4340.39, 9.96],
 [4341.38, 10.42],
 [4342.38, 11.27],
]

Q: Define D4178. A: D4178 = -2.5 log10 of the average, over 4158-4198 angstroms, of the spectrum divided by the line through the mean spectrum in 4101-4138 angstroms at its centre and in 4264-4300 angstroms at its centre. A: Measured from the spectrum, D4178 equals -0.06 mag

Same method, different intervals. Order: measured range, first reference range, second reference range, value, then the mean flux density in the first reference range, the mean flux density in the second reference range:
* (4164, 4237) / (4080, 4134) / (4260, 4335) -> -0.06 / 13.8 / 13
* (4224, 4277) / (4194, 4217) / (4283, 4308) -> -0.05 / 14.4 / 12.1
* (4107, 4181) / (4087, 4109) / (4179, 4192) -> -0.11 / 12.8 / 14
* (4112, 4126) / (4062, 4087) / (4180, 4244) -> -0.08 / 13.4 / 14.1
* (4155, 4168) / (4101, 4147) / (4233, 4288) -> -0.10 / 14.2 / 13.9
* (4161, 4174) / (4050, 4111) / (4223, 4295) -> -0.10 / 13.3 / 13.7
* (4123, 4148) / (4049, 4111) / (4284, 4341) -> -0.14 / 13.3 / 12.5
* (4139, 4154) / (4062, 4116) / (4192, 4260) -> -0.12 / 13.3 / 14.1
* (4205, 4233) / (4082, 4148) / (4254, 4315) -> -0.06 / 14.1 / 12.8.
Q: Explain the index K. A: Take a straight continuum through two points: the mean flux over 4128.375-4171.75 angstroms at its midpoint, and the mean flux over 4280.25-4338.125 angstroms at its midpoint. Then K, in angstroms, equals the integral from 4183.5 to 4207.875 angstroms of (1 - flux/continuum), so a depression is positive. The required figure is 0.3 angstroms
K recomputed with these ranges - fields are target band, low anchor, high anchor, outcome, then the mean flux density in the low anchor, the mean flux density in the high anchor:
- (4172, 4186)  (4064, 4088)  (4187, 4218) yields -0.3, 13.5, 14.3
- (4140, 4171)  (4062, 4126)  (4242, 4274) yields -3.4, 13.5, 13.9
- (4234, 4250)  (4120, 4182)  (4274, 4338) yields -0.3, 14.9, 12.9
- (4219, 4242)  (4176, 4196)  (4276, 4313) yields -0.7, 14.3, 12.2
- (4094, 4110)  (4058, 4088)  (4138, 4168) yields 2.5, 13.5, 15.3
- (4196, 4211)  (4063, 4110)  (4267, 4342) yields -1.7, 13.1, 12.8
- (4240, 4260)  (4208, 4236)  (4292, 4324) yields -0.8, 14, 12.2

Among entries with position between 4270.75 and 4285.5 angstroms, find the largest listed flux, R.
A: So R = 14.39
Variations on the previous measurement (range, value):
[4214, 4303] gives 14.67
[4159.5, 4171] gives 15.98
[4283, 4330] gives 15.31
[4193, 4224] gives 15.06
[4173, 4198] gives 14.96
